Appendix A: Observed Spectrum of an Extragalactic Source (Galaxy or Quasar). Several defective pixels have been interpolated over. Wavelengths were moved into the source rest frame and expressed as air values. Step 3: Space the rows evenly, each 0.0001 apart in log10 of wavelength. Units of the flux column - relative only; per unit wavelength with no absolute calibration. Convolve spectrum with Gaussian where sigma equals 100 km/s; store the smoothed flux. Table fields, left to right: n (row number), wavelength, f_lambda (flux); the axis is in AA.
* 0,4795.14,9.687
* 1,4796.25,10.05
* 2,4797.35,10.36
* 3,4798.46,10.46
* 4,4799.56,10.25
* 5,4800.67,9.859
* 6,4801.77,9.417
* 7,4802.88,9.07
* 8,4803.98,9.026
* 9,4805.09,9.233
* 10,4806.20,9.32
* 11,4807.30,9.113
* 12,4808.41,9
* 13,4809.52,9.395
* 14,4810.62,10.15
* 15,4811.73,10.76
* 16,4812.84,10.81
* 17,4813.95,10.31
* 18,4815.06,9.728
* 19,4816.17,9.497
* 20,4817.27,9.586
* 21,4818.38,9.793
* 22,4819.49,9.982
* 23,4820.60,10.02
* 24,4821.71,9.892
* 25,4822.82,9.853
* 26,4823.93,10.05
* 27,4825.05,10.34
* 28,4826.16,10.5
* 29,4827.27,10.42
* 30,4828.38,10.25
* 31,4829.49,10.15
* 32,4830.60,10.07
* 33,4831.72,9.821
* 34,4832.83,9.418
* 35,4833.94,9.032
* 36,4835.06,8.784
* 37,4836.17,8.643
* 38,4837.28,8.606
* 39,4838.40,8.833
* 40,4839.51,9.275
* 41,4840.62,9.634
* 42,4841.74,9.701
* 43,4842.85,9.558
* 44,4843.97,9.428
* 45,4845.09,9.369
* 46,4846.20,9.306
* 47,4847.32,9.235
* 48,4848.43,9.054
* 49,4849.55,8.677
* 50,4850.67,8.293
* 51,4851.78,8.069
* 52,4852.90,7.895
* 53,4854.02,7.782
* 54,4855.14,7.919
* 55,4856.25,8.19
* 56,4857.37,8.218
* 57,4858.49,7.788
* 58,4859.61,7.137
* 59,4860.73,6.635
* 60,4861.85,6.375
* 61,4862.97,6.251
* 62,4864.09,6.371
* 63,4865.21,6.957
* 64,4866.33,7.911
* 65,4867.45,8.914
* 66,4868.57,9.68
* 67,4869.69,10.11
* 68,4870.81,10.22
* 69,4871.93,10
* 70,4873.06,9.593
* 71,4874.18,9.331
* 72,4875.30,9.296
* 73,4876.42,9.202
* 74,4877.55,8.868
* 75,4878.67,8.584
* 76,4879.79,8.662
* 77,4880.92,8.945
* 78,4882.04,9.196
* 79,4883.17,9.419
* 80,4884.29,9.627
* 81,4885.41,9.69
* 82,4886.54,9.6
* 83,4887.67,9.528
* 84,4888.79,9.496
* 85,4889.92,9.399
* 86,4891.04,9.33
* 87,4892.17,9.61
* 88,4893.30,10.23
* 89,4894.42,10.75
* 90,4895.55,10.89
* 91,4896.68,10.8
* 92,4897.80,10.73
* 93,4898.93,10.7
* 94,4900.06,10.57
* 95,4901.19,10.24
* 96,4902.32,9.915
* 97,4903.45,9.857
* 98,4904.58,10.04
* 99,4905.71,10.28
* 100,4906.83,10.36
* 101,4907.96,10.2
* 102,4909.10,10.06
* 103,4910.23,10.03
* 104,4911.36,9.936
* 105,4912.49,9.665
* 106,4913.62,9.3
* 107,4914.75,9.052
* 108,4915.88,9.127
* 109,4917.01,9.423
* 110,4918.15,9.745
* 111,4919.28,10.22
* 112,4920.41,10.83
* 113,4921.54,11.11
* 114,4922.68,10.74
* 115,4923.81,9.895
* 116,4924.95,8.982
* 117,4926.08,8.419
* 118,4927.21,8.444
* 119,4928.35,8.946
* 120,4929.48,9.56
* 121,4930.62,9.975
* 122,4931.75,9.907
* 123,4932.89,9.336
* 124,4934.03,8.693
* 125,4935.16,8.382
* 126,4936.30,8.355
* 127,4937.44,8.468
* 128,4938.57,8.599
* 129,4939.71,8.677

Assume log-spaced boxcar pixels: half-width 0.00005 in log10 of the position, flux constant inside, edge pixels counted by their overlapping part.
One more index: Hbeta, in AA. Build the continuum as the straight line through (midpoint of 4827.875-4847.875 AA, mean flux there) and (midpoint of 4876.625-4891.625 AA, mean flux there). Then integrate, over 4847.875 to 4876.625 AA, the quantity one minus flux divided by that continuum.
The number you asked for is 3.16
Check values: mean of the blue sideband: 9.39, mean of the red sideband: 9.25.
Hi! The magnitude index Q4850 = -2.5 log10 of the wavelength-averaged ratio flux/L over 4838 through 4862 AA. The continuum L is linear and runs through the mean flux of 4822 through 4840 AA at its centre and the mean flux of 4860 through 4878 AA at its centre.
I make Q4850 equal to 0.07 mag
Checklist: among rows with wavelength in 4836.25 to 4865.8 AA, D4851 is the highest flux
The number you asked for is 9.701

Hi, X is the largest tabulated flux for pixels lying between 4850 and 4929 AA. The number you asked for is 11.11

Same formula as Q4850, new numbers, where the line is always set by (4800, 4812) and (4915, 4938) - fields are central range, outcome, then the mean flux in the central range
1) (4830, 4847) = 0.02 mag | 9.3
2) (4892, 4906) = -0.10 mag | 10.4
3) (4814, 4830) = -0.06 mag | 10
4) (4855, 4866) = 0.30 mag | 7.17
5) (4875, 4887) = 0.03 mag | 9.18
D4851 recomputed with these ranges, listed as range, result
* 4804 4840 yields 10.81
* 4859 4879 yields 10.22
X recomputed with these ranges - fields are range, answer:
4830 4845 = 10.07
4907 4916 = 10.2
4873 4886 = 9.69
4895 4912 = 10.89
